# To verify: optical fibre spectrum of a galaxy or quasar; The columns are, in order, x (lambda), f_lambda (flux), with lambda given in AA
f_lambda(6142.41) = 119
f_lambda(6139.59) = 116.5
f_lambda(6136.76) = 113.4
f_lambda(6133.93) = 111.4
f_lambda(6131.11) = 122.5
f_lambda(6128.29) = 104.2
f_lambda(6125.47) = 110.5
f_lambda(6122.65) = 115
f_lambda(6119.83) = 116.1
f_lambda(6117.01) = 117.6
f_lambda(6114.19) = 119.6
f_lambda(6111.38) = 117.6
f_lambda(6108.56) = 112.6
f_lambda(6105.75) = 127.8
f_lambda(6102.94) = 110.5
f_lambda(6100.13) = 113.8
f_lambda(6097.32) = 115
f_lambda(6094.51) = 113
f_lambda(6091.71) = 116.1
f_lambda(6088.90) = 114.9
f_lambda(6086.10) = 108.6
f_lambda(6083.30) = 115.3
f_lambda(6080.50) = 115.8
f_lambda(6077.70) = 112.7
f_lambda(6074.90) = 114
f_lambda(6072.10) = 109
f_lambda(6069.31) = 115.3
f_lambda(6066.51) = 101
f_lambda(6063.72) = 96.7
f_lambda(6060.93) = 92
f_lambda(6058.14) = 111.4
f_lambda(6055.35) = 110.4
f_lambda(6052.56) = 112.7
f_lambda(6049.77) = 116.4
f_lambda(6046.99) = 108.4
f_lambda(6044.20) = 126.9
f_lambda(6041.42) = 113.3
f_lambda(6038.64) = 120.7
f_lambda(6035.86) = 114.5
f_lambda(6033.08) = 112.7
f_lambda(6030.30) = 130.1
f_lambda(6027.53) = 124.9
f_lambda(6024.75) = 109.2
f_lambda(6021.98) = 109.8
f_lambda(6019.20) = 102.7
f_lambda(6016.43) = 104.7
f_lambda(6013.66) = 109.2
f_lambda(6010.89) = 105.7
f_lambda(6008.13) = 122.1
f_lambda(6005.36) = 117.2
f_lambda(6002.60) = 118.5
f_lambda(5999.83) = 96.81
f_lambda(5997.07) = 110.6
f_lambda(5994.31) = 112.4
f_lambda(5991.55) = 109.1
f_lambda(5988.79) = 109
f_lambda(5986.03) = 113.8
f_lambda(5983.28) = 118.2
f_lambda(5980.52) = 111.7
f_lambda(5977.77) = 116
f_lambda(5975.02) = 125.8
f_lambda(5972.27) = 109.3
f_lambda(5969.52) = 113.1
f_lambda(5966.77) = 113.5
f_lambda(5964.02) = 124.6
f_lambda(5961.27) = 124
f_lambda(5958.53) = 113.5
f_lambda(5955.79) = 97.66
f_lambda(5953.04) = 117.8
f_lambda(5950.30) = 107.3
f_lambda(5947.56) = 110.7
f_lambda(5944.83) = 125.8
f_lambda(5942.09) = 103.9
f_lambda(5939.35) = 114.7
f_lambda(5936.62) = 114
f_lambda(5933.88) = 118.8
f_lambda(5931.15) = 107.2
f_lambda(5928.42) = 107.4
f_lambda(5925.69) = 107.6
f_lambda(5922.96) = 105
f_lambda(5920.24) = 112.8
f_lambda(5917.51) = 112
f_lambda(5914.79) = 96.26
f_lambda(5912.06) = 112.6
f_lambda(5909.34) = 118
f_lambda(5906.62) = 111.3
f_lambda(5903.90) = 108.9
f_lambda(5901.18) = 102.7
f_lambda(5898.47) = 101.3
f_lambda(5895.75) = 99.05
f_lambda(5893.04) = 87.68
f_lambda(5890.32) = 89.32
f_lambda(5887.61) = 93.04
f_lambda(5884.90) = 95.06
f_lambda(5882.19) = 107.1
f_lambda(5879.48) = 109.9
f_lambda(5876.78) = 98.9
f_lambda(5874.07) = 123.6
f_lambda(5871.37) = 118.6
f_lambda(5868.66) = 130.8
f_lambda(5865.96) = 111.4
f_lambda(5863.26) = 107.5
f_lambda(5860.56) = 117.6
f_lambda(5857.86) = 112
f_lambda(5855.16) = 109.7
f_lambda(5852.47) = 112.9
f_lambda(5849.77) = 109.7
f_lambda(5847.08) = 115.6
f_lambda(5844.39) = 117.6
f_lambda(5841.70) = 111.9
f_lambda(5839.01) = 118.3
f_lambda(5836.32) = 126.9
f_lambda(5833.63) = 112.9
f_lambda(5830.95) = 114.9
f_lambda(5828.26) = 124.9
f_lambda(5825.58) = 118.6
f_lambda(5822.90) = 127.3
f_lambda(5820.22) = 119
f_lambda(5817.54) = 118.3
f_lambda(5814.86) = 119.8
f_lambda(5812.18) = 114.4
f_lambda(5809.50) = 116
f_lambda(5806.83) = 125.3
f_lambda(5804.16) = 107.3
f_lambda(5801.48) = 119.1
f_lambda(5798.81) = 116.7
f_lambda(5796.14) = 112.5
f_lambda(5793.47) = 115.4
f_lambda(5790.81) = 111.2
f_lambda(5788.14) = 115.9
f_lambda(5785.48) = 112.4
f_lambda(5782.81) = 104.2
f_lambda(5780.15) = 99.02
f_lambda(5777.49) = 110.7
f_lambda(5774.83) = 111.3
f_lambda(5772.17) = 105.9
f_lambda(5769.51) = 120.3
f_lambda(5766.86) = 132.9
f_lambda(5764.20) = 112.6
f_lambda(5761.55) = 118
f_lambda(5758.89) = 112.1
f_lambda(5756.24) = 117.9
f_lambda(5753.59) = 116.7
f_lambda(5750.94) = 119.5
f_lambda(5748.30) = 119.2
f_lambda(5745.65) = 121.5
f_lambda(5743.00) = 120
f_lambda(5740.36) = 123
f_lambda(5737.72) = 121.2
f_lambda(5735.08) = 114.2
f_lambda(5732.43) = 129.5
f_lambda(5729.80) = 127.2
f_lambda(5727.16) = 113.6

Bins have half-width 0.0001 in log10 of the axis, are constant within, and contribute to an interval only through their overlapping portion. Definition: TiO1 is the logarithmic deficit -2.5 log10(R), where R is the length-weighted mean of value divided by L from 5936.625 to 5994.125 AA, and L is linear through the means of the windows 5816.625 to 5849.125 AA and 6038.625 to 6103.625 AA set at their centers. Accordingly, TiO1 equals 0.01 mag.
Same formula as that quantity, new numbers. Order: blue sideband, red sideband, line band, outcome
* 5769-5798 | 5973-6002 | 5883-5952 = 0.052 mag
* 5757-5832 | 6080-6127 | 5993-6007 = 0.039 mag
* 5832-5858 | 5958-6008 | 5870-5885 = 0.046 mag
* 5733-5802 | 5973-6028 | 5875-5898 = 0.161 mag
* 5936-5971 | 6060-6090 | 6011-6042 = -0.025 mag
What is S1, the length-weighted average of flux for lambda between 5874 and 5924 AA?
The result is 104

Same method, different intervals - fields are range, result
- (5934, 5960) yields 112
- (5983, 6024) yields 110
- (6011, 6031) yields 112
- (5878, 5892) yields 98.6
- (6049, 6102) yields 111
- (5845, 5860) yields 113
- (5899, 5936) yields 109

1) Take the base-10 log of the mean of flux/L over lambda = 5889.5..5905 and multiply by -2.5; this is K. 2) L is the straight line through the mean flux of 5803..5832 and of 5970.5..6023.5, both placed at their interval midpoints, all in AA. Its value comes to 0.18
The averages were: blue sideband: 119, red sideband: 112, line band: 98.3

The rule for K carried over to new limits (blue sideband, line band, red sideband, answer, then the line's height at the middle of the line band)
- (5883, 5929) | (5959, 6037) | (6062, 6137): -0.06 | 108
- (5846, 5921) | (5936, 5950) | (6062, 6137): -0.04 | 109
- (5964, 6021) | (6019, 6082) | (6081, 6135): 0.01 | 114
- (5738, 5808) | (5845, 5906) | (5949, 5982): 0.07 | 115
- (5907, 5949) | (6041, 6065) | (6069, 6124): 0.04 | 114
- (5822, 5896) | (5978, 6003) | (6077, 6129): 0.02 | 113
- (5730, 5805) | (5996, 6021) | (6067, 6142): 0.05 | 115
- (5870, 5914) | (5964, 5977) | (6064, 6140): -0.08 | 108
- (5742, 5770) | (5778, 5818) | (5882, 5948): 0.02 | 116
